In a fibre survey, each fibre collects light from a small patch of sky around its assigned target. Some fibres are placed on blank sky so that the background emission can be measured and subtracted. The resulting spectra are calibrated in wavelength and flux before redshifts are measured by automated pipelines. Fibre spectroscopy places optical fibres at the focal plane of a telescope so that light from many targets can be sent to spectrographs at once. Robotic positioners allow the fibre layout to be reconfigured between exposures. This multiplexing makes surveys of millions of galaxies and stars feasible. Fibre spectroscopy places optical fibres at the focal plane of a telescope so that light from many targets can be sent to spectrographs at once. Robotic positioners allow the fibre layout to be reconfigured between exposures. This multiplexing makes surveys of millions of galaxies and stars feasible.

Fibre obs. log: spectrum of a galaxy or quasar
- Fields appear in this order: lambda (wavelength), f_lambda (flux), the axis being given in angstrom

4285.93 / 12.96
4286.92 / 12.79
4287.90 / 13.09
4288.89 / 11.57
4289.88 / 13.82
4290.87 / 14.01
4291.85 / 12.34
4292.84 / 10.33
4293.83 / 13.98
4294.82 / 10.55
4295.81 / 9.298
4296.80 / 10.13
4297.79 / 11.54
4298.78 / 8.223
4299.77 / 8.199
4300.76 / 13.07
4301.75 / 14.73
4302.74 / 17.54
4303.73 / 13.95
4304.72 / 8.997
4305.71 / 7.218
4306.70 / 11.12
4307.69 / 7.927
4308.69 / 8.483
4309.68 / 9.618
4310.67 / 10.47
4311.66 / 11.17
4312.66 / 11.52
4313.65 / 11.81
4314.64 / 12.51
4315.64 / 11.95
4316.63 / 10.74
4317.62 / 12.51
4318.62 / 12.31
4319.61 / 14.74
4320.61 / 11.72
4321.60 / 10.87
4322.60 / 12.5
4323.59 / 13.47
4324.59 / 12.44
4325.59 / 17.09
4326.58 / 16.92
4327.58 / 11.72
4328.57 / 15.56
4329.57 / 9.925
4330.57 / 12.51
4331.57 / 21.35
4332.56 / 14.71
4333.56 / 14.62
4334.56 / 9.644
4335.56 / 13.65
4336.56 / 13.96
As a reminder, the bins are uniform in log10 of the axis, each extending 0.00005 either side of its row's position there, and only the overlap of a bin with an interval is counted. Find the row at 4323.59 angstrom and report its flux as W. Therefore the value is 13.47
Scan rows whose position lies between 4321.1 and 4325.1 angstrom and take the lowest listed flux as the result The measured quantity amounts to 10.87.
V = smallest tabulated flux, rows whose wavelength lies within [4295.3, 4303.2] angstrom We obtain 8.199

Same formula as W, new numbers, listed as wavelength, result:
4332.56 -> 14.71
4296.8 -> 10.13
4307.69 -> 7.927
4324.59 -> 12.44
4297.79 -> 11.54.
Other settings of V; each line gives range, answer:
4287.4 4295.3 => 10.33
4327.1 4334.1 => 9.925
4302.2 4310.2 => 7.218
